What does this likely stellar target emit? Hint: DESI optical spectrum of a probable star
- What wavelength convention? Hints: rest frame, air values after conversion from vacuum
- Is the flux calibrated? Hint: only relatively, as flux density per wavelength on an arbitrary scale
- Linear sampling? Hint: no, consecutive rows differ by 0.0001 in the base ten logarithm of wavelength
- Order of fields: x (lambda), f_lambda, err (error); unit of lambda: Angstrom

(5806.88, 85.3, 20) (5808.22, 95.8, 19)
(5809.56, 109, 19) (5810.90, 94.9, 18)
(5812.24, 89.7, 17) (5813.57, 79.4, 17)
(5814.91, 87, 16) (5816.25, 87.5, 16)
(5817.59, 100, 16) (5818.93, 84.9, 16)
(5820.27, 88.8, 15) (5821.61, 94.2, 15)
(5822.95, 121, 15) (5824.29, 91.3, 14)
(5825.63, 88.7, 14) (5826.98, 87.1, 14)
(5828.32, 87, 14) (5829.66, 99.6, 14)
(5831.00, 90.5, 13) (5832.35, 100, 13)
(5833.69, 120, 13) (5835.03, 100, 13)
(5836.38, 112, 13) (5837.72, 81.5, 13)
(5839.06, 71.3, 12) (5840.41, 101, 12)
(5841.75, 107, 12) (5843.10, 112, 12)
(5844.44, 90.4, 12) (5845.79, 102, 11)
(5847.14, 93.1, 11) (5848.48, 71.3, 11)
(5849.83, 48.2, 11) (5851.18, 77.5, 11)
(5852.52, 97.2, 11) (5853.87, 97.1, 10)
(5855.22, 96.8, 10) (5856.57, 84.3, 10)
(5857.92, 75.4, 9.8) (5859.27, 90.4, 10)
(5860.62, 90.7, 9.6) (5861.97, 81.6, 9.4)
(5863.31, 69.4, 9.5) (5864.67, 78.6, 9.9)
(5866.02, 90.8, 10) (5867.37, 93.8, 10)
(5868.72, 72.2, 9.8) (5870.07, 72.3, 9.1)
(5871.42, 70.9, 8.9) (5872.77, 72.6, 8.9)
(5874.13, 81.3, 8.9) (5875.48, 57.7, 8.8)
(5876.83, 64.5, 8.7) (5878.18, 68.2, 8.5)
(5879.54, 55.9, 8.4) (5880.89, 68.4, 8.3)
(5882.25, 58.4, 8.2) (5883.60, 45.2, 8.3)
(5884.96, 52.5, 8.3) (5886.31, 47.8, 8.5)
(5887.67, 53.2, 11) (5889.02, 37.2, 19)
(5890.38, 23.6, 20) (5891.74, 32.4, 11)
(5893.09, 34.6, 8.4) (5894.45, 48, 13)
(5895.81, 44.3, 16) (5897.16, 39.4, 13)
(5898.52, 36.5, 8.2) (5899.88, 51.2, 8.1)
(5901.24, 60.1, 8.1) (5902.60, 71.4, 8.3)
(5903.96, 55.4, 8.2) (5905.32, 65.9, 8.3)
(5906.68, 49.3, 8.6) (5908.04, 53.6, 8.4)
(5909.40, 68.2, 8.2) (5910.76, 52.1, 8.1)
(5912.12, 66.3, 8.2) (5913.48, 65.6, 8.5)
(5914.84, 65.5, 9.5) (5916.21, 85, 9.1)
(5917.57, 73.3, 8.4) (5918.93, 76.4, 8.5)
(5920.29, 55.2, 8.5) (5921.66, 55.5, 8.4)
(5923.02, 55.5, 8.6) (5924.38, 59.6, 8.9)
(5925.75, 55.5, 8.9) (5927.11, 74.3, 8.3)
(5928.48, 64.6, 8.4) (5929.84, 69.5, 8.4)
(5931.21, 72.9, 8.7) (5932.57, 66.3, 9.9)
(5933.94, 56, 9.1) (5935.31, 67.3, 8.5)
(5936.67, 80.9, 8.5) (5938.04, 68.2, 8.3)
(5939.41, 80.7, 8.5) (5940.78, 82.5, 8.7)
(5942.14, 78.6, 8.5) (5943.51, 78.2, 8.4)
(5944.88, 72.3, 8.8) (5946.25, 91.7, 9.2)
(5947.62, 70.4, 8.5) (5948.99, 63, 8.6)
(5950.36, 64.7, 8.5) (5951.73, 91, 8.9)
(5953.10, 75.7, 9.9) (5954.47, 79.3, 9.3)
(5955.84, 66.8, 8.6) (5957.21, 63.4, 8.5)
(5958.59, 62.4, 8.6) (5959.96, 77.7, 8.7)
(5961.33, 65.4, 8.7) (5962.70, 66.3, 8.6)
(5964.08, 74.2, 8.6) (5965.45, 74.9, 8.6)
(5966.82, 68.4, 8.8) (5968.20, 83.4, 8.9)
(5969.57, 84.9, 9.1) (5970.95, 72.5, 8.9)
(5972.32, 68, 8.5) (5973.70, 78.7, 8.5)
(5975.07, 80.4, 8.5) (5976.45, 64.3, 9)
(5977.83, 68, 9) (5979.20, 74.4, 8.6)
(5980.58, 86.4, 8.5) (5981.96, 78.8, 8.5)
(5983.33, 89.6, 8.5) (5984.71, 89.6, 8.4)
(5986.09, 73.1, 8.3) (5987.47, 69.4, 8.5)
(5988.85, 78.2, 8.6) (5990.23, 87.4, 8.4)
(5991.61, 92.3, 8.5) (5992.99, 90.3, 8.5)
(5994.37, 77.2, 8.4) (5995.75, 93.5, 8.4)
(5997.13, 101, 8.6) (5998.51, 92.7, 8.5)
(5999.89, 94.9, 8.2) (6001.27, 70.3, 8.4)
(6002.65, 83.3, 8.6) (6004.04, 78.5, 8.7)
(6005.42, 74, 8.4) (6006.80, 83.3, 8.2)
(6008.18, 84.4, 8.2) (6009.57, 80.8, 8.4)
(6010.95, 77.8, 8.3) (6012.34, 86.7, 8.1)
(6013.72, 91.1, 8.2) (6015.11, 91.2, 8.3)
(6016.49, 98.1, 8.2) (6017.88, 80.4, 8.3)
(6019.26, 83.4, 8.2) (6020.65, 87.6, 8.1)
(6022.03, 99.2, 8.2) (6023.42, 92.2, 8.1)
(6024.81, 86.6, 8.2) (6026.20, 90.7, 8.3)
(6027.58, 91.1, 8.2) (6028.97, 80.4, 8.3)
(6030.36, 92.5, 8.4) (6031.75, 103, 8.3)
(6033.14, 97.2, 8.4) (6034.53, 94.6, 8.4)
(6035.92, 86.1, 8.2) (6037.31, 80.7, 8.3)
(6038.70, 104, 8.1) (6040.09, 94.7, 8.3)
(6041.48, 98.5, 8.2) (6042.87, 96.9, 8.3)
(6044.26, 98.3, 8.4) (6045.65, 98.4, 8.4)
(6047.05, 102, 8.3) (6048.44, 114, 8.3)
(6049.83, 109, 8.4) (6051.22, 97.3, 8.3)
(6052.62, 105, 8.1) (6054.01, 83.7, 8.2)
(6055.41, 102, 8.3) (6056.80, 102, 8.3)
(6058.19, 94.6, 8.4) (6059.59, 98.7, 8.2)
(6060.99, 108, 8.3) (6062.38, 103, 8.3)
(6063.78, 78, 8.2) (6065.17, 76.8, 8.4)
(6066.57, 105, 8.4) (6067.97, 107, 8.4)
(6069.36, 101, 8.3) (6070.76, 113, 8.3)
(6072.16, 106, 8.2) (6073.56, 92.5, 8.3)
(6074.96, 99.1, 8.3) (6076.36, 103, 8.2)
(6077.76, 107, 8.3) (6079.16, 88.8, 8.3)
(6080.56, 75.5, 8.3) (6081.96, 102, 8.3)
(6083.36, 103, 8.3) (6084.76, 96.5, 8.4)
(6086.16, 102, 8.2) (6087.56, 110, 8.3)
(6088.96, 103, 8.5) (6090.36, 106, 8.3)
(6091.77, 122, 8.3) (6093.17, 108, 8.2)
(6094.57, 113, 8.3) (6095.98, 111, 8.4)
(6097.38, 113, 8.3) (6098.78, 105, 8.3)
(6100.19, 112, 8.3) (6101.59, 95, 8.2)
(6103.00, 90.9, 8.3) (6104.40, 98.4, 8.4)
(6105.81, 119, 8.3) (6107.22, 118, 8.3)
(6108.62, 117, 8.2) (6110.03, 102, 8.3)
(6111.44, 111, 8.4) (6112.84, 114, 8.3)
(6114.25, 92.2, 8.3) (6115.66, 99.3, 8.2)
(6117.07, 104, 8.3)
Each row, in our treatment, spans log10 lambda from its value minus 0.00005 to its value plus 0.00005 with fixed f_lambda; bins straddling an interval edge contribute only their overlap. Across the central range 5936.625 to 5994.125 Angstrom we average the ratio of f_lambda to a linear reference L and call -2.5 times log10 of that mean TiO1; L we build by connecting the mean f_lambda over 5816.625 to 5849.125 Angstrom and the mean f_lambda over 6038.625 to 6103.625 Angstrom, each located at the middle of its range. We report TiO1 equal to 0.28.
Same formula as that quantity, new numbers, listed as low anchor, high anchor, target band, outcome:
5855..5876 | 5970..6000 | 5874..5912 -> 0.459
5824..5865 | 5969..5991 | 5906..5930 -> 0.296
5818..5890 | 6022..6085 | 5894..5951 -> 0.324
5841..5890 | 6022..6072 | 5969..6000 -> 0.099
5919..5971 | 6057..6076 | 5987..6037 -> -0.013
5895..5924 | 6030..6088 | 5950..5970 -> -0.012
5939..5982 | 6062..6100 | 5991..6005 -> -0.053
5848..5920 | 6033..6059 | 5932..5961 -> 0.064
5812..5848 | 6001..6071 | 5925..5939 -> 0.355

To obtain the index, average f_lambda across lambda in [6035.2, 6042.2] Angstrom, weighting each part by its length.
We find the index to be 92.9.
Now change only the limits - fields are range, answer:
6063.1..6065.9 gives 77.8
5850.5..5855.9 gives 92.1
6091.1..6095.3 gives 114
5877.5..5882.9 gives 62.7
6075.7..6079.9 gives 99.3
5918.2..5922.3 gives 62.6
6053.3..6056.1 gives 92.8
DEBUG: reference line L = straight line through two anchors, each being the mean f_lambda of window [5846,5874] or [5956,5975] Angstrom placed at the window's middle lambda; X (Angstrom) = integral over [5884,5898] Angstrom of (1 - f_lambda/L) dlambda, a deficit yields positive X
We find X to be 6.7 Angstrom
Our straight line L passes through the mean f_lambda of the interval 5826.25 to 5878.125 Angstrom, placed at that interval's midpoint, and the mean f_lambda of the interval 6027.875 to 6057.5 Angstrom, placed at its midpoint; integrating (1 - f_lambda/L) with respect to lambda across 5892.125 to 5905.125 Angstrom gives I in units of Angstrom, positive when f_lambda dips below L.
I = 5.8 Angstrom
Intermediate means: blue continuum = 86.3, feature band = 49.3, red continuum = 97.1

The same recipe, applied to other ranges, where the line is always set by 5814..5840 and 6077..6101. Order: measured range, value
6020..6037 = 1.8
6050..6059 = 0.4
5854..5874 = 2.9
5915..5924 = 2.9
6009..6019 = 1.5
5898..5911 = 5.4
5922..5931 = 3.2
